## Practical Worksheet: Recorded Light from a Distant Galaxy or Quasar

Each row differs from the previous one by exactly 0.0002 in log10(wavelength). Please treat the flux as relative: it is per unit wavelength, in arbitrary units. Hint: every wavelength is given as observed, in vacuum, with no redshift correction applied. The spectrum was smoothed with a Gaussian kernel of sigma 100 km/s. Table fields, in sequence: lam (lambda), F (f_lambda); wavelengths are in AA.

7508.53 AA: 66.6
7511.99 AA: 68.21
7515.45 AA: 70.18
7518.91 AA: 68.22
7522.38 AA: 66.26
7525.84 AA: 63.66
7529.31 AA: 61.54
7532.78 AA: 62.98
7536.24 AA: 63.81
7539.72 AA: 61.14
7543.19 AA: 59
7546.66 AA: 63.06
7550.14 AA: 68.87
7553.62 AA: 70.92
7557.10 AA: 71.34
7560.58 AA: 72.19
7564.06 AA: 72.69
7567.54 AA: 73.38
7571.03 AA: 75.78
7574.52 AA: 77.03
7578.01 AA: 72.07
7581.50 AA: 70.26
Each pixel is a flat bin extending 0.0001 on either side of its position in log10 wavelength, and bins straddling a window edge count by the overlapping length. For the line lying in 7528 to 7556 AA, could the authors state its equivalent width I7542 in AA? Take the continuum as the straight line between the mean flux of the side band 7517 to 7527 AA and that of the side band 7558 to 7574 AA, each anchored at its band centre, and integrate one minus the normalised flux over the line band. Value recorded 2.2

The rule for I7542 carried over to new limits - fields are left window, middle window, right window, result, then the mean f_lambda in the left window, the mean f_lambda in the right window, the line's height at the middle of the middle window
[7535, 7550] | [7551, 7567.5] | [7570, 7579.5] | -0.7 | 62.4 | 74.9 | 68.9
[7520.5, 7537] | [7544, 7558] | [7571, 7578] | 0.3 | 63.7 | 75.4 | 69.4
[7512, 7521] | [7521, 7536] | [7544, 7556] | 1.0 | 68.9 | 67.1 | 68.2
